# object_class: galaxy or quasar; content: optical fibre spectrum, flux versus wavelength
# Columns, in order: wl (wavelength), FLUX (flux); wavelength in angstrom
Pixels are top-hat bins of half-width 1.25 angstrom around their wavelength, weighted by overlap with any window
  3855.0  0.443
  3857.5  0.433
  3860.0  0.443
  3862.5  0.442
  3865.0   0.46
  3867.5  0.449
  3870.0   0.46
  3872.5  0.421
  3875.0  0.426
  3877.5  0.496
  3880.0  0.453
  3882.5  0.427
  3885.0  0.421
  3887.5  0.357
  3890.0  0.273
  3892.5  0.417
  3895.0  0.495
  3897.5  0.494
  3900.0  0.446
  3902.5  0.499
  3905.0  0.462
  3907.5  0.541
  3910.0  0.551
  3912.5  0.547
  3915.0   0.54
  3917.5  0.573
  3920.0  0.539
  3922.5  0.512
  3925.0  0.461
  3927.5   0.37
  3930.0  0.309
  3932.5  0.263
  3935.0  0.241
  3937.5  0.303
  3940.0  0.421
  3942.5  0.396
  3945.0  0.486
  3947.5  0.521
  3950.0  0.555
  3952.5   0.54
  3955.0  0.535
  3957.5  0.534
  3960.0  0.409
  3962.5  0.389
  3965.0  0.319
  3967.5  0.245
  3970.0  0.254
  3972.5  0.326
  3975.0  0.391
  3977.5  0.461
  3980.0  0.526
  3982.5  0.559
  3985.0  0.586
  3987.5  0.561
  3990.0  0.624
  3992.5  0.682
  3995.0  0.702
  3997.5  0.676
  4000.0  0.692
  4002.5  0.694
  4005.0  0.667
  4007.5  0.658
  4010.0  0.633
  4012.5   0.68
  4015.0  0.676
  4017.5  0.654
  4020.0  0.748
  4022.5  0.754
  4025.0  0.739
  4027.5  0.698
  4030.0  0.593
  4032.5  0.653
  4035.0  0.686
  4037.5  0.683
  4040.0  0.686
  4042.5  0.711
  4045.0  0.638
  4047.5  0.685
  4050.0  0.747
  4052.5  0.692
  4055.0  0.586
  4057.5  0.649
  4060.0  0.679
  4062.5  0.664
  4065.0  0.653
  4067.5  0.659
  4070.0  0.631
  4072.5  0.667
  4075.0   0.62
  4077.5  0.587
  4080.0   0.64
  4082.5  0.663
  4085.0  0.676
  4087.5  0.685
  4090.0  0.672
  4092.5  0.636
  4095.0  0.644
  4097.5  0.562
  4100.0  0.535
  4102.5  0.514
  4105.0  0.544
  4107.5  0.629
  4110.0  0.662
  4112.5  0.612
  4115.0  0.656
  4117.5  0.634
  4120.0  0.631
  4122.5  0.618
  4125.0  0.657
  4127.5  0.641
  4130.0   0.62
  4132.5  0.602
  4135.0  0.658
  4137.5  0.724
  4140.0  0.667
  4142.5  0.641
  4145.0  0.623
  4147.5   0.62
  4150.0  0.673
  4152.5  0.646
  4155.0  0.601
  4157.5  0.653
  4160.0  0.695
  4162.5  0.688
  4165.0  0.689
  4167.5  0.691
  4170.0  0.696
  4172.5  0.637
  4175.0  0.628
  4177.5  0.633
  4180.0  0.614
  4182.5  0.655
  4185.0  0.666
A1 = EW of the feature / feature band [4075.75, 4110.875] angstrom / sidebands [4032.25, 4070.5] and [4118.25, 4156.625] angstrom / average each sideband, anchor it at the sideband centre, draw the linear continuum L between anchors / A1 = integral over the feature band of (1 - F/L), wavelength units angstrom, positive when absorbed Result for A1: 2.1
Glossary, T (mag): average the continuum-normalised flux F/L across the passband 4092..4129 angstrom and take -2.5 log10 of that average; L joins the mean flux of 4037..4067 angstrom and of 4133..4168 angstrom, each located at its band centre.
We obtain 0.09 mag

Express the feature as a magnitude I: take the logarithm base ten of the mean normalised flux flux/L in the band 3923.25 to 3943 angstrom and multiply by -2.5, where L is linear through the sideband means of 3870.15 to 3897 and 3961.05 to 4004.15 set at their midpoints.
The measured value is 0.32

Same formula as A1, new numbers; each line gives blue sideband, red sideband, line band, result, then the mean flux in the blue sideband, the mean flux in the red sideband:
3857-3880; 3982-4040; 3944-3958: 1.1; 0.449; 0.667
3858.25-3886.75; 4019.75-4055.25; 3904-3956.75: 6.6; 0.444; 0.688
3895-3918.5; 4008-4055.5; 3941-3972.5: 8.3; 0.515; 0.682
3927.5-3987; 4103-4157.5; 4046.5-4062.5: -3.9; 0.417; 0.635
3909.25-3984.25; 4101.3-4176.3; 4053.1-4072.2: -3.0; 0.436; 0.642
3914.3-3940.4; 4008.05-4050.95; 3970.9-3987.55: 2.3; 0.409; 0.685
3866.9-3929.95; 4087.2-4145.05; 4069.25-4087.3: -1.4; 0.462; 0.627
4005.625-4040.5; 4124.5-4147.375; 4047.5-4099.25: 1.2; 0.681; 0.646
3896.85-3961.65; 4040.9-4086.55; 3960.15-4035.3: -1.7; 0.463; 0.659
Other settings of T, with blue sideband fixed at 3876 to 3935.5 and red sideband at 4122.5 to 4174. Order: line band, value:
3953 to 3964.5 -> 0.070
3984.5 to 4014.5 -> -0.237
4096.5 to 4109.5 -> 0.099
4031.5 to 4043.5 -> -0.216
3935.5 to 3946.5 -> 0.213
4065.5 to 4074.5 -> -0.108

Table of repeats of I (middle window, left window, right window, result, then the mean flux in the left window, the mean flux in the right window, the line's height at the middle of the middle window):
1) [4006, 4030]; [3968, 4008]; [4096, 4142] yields -0.199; 0.558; 0.621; 0.573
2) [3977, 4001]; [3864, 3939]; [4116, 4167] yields -0.180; 0.44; 0.65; 0.516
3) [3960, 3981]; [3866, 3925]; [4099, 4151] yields 0.388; 0.469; 0.627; 0.521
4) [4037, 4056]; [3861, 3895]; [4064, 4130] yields -0.170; 0.426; 0.628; 0.581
